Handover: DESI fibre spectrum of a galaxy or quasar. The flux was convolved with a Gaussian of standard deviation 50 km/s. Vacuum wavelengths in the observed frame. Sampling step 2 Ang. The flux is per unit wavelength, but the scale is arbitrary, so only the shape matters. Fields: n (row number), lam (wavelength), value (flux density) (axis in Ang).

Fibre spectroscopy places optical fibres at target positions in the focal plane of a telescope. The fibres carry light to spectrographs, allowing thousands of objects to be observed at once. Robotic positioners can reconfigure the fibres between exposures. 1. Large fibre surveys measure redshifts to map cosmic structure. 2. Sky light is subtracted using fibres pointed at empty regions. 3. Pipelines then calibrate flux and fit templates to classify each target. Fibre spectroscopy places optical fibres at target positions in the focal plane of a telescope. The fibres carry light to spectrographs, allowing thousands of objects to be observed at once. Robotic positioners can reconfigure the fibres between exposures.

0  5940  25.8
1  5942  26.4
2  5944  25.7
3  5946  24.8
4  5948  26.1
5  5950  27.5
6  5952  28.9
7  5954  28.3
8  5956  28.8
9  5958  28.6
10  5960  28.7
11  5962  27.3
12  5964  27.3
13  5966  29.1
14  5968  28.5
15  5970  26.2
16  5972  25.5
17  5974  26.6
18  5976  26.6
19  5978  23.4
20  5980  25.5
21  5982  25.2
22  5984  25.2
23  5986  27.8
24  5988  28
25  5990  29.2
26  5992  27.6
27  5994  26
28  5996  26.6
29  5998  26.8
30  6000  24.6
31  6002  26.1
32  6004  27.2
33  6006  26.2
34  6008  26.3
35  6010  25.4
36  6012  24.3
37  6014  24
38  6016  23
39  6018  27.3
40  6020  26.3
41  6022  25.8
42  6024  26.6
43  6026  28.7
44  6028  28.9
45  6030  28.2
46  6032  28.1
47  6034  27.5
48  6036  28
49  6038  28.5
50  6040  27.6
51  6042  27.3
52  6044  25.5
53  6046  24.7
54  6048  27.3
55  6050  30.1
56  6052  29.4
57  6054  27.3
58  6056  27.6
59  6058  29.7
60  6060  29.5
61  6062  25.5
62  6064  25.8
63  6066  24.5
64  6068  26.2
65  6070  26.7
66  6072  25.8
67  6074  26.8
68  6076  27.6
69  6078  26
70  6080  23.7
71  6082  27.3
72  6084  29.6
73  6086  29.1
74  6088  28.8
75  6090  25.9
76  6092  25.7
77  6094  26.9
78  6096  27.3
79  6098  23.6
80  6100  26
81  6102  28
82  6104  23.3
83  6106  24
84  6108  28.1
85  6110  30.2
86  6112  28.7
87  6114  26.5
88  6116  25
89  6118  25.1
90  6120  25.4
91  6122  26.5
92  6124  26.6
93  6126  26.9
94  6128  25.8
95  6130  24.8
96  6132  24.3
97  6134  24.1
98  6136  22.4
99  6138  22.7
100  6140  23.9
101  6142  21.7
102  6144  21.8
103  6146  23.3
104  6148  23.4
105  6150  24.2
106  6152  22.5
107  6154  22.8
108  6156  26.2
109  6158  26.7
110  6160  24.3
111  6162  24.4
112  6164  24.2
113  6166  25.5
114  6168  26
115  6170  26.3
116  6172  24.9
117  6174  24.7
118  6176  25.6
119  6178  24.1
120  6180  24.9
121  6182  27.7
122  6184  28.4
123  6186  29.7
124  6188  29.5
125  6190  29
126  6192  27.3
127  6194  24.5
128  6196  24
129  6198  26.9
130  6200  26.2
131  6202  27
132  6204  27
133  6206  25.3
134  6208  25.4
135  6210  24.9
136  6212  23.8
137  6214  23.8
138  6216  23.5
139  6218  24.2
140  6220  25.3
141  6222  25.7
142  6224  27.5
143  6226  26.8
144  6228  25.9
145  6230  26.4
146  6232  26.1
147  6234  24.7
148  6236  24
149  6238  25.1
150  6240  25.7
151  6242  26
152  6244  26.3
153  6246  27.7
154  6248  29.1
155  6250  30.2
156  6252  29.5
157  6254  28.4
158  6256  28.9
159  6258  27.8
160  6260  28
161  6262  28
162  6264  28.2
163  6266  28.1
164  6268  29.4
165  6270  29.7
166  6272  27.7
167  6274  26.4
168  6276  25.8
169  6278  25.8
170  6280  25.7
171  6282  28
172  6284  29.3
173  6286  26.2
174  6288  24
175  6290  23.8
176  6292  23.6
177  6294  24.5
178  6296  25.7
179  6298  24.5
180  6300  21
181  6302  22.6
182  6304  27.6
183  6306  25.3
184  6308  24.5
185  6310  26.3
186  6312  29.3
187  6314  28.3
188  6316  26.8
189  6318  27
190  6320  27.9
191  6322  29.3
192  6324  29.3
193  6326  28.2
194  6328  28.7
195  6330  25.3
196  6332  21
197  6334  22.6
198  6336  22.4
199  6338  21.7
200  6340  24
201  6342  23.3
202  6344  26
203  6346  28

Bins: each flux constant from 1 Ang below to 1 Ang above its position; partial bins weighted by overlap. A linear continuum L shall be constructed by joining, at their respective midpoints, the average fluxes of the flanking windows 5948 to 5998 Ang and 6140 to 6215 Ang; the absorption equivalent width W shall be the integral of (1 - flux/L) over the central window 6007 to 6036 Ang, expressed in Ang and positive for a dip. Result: 0.2 Ang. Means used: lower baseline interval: 27.2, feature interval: 26.5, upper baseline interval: 25.3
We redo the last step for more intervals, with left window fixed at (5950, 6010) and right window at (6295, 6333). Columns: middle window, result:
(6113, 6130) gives 0.5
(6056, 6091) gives -0.3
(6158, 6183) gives 1.2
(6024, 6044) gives -0.8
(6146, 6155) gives 1.1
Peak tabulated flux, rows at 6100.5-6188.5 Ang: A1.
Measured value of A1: 30.2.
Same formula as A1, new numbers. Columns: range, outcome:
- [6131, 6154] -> 24.3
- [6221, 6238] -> 27.5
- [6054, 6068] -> 29.7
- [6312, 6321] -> 29.3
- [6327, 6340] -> 28.7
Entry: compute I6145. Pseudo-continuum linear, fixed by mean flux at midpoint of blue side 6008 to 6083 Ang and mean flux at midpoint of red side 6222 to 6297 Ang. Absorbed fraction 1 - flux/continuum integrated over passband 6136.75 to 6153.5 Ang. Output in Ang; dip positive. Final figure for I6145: 2.44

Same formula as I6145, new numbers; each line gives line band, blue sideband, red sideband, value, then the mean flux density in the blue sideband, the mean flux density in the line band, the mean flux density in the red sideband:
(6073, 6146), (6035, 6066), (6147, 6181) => 0.77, 27.5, 25.8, 24.7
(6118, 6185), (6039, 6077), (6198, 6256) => 4.61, 27.1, 24.8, 26.2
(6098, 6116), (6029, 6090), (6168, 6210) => 0.26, 27.3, 26.6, 26.4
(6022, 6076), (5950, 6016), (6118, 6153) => -3.69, 26.7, 27.4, 24.2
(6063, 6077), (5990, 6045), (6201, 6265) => 0.21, 26.7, 26.2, 26.4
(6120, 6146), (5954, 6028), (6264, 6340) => 2.03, 26.6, 24.3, 26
